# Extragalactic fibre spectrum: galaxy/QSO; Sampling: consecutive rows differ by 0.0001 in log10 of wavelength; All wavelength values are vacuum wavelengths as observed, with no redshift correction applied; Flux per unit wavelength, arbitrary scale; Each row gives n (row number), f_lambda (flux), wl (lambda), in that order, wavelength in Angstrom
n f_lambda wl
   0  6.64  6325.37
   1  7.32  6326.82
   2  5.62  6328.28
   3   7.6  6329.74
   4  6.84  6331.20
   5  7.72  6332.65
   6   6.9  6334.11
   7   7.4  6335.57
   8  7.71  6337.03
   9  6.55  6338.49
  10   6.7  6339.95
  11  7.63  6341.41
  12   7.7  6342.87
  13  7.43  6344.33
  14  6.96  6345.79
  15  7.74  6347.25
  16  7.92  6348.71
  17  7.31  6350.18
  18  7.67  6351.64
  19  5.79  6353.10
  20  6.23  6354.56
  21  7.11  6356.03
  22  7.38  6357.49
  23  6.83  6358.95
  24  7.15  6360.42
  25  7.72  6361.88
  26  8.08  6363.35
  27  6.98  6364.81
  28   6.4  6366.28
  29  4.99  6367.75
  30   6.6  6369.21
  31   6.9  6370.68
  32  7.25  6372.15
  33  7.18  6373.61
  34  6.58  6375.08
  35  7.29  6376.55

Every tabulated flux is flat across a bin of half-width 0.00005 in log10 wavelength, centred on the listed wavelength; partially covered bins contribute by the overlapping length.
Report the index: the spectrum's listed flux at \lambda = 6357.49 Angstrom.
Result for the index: 7.38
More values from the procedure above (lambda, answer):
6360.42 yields 7.15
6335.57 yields 7.4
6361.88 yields 7.72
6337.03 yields 7.71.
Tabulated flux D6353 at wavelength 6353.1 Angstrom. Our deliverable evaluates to 5.79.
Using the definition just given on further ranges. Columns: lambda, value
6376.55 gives 7.29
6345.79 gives 6.96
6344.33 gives 7.43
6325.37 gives 6.64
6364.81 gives 6.98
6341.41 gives 7.63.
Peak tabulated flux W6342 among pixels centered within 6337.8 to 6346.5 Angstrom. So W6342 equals 7.7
